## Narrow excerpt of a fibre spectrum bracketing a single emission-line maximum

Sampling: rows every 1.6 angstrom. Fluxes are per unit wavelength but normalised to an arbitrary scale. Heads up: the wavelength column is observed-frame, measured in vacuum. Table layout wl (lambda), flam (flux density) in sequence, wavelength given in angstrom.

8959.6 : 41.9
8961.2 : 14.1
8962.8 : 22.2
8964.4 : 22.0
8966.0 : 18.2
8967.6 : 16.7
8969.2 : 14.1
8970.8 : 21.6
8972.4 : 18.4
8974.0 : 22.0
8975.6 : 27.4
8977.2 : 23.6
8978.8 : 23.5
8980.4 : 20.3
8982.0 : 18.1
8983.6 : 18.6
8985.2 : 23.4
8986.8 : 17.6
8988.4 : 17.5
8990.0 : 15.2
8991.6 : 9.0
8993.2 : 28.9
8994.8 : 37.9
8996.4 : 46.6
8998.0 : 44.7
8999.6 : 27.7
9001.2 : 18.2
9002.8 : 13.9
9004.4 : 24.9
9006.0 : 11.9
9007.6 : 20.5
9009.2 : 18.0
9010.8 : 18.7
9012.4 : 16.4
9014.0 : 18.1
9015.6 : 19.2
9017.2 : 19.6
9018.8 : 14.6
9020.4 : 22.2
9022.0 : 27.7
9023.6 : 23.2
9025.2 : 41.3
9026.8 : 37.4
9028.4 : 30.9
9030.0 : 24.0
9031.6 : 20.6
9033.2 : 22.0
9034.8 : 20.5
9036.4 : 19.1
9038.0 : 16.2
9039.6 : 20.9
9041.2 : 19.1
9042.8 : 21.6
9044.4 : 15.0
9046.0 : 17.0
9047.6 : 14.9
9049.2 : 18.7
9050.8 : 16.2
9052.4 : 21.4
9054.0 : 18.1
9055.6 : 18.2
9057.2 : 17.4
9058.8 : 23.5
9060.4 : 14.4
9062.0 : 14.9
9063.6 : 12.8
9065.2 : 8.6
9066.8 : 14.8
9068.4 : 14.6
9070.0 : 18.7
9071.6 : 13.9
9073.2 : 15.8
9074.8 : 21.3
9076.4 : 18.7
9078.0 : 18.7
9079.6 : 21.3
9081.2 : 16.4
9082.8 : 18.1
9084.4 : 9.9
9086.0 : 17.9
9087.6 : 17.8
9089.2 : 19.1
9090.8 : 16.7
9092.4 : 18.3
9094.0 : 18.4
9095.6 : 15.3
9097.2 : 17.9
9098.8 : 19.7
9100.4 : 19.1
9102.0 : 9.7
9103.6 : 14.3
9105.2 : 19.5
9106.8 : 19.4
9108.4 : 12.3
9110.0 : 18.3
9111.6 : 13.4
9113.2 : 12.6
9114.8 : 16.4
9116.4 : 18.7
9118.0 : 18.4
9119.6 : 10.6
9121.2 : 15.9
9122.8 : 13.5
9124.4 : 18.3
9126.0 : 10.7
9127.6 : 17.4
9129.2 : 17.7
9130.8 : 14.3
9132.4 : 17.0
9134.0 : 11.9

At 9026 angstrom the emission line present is [N II]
